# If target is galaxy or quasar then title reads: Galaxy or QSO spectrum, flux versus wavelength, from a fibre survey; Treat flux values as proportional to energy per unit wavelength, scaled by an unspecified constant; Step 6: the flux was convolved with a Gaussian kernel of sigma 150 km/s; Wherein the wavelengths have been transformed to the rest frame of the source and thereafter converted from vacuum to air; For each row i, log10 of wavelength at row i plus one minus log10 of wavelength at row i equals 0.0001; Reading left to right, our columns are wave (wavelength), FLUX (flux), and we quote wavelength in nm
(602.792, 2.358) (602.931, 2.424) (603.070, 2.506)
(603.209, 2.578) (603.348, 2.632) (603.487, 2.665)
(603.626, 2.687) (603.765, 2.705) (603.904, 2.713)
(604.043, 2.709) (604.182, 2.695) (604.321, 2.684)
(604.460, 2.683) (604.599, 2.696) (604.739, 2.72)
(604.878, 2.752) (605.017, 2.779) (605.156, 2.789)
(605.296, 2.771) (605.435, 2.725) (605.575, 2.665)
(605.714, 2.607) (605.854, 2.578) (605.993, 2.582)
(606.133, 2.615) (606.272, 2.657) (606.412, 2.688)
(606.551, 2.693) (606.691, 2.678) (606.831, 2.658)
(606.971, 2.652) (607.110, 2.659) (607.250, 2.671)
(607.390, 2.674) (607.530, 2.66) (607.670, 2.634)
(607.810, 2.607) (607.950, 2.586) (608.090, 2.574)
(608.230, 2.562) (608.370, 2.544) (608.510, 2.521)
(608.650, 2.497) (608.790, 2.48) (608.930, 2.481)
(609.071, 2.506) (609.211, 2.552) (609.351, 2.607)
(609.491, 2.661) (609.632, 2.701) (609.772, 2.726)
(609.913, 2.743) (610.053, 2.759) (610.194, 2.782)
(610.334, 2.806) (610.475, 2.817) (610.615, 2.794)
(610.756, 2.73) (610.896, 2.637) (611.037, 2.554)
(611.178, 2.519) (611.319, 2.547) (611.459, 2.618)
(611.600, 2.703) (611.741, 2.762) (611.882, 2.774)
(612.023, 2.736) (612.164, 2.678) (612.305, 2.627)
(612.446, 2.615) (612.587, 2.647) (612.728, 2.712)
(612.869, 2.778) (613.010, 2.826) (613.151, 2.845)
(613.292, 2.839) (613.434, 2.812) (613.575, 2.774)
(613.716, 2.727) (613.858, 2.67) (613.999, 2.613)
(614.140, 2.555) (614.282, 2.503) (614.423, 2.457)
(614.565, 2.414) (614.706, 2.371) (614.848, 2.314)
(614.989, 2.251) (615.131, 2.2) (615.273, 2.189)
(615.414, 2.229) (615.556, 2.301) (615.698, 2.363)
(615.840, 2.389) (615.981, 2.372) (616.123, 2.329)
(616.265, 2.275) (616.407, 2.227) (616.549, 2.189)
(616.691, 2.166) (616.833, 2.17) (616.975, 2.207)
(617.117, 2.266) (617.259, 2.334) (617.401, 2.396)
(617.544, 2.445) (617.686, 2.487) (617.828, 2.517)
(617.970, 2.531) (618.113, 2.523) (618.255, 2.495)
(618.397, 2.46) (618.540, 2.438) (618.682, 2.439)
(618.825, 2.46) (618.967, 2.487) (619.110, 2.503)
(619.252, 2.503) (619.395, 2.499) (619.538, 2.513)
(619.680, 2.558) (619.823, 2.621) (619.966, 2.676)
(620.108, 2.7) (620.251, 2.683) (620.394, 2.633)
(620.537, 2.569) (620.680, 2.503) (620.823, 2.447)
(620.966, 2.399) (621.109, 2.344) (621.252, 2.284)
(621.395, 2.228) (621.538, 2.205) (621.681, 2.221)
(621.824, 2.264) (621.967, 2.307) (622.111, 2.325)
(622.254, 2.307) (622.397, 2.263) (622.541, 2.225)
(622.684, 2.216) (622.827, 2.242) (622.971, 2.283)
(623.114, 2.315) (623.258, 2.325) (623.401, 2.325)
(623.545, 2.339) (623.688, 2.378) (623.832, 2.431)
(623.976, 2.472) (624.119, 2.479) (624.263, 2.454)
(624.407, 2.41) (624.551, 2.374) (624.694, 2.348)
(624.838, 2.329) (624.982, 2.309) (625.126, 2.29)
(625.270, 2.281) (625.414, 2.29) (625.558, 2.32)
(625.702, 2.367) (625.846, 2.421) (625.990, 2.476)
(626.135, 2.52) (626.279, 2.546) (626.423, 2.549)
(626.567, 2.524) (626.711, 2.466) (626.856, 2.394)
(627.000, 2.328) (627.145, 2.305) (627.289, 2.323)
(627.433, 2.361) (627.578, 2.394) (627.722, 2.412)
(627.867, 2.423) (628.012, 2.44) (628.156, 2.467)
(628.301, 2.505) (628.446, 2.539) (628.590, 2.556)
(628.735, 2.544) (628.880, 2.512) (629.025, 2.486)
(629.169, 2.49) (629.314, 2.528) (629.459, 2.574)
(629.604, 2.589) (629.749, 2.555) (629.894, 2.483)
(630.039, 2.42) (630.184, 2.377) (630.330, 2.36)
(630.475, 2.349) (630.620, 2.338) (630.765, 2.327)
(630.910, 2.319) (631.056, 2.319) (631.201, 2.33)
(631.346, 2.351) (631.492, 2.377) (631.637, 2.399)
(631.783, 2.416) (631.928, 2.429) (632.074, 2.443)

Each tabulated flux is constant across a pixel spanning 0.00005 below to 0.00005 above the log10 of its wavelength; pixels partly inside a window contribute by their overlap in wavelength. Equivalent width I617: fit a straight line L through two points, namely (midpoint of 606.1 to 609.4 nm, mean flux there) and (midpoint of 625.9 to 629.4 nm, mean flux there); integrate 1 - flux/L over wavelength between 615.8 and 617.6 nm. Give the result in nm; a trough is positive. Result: 0.18 nm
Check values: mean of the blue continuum 2.6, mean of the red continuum 2.46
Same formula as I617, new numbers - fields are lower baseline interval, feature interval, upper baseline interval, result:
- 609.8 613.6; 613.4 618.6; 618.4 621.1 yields 0.429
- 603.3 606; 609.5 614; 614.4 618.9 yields -0.408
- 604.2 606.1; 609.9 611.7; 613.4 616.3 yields -0.108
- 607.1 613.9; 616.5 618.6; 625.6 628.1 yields 0.153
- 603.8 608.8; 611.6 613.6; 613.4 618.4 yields -0.206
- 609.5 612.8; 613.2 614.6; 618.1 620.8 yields -0.001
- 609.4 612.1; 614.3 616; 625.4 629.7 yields 0.202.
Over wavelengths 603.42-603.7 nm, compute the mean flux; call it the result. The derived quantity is 2.68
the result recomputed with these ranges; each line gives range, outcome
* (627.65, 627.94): 2.41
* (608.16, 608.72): 2.53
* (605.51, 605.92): 2.62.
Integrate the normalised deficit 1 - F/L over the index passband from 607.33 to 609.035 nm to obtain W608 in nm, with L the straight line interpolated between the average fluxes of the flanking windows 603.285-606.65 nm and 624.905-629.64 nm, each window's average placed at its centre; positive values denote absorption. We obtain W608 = 0.05 nm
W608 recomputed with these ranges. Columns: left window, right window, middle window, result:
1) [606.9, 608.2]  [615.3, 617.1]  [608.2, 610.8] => -0.10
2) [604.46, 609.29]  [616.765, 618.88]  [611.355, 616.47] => -0.10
